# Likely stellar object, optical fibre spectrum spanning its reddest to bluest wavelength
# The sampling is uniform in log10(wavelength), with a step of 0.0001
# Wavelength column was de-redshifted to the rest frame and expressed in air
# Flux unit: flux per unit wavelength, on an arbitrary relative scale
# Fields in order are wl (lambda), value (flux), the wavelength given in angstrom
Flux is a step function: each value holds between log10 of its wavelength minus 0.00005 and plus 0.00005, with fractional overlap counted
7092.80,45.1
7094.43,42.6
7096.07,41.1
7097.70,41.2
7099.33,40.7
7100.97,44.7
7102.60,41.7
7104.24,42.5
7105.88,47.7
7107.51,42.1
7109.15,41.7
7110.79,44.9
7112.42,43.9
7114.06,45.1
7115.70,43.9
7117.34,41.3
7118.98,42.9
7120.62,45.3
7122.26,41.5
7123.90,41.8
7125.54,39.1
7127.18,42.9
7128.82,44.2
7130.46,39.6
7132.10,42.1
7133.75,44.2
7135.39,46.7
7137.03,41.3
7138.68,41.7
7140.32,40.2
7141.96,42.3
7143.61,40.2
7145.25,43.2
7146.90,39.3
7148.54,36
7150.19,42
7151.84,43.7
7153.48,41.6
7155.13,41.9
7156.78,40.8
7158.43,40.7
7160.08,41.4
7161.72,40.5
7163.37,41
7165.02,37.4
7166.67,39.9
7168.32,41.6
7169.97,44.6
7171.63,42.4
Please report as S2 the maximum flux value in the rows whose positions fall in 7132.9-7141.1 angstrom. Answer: 46.7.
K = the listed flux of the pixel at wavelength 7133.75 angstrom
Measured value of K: 44.2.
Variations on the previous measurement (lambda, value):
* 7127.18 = 42.9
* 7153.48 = 41.6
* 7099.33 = 40.7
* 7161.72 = 40.5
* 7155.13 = 41.9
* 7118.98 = 42.9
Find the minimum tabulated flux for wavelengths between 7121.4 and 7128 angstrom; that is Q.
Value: 39.1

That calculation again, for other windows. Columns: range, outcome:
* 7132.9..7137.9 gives 41.3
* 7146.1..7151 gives 36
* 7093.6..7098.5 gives 41.1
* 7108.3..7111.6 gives 41.7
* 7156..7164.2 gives 40.5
